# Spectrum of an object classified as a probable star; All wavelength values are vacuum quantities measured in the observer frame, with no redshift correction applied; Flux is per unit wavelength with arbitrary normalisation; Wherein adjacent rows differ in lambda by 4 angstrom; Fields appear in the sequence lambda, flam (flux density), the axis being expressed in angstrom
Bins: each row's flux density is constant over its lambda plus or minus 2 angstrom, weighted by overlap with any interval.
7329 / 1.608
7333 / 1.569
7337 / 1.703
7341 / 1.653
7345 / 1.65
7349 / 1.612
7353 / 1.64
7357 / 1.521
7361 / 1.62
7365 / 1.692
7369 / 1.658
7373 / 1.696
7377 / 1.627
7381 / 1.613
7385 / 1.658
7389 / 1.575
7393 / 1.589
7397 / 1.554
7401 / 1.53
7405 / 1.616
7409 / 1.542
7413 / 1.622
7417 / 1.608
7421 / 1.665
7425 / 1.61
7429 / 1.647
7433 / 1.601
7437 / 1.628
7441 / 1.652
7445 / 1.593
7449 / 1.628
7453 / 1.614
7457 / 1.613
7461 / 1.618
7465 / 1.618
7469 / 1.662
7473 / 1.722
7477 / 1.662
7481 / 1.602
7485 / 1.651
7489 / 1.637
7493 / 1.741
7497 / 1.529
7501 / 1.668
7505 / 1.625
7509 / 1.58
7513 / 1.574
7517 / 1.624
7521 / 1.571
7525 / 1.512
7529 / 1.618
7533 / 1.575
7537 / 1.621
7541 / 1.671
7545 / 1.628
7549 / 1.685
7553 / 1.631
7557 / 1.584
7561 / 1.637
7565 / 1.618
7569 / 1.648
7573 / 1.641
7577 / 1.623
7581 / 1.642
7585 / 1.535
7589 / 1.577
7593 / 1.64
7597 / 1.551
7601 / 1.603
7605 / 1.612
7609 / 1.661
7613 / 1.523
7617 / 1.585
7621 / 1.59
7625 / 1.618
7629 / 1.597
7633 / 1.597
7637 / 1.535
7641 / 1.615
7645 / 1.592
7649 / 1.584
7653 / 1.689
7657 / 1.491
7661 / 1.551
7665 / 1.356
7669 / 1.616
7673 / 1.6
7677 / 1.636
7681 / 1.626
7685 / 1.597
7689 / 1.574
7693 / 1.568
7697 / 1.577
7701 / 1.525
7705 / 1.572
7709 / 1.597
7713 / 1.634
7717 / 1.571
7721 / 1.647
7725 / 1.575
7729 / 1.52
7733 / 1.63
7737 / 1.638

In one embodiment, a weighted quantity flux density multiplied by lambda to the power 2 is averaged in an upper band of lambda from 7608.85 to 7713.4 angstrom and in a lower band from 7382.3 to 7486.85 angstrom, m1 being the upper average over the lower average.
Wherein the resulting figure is 1.04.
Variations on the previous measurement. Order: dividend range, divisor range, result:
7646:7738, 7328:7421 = 1.06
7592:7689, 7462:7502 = 1.00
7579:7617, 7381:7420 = 1.06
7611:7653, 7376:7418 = 1.06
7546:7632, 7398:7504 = 1.03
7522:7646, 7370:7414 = 1.05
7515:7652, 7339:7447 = 1.04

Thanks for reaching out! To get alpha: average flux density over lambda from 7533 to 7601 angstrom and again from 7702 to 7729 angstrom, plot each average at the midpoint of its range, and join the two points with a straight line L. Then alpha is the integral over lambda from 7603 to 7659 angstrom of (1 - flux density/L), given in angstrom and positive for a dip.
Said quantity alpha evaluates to 0.5 angstrom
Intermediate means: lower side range 1.62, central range 1.59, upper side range 1.59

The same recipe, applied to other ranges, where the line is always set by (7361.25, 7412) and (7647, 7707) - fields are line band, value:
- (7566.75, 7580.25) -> -0.44 angstrom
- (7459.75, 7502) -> -1.24 angstrom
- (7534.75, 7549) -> -0.49 angstrom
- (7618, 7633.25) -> -0.21 angstrom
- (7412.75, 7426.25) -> -0.16 angstrom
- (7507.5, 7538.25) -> 0.19 angstrom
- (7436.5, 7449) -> -0.15 angstrom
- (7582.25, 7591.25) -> 0.10 angstrom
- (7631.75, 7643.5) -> -0.04 angstrom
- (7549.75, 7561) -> -0.23 angstrom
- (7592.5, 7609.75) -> -0.28 angstrom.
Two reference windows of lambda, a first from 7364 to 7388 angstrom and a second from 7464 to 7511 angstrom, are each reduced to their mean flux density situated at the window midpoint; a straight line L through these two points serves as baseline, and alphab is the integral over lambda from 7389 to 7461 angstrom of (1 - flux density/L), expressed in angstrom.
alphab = 1.8 angstrom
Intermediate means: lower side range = 1.65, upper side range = 1.64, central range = 1.61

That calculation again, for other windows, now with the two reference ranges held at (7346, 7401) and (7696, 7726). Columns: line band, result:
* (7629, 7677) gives 0.7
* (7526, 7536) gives 0.1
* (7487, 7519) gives -0.3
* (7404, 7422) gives 0.1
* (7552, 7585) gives -0.5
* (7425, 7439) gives -0.1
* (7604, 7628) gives 0.0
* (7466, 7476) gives -0.5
